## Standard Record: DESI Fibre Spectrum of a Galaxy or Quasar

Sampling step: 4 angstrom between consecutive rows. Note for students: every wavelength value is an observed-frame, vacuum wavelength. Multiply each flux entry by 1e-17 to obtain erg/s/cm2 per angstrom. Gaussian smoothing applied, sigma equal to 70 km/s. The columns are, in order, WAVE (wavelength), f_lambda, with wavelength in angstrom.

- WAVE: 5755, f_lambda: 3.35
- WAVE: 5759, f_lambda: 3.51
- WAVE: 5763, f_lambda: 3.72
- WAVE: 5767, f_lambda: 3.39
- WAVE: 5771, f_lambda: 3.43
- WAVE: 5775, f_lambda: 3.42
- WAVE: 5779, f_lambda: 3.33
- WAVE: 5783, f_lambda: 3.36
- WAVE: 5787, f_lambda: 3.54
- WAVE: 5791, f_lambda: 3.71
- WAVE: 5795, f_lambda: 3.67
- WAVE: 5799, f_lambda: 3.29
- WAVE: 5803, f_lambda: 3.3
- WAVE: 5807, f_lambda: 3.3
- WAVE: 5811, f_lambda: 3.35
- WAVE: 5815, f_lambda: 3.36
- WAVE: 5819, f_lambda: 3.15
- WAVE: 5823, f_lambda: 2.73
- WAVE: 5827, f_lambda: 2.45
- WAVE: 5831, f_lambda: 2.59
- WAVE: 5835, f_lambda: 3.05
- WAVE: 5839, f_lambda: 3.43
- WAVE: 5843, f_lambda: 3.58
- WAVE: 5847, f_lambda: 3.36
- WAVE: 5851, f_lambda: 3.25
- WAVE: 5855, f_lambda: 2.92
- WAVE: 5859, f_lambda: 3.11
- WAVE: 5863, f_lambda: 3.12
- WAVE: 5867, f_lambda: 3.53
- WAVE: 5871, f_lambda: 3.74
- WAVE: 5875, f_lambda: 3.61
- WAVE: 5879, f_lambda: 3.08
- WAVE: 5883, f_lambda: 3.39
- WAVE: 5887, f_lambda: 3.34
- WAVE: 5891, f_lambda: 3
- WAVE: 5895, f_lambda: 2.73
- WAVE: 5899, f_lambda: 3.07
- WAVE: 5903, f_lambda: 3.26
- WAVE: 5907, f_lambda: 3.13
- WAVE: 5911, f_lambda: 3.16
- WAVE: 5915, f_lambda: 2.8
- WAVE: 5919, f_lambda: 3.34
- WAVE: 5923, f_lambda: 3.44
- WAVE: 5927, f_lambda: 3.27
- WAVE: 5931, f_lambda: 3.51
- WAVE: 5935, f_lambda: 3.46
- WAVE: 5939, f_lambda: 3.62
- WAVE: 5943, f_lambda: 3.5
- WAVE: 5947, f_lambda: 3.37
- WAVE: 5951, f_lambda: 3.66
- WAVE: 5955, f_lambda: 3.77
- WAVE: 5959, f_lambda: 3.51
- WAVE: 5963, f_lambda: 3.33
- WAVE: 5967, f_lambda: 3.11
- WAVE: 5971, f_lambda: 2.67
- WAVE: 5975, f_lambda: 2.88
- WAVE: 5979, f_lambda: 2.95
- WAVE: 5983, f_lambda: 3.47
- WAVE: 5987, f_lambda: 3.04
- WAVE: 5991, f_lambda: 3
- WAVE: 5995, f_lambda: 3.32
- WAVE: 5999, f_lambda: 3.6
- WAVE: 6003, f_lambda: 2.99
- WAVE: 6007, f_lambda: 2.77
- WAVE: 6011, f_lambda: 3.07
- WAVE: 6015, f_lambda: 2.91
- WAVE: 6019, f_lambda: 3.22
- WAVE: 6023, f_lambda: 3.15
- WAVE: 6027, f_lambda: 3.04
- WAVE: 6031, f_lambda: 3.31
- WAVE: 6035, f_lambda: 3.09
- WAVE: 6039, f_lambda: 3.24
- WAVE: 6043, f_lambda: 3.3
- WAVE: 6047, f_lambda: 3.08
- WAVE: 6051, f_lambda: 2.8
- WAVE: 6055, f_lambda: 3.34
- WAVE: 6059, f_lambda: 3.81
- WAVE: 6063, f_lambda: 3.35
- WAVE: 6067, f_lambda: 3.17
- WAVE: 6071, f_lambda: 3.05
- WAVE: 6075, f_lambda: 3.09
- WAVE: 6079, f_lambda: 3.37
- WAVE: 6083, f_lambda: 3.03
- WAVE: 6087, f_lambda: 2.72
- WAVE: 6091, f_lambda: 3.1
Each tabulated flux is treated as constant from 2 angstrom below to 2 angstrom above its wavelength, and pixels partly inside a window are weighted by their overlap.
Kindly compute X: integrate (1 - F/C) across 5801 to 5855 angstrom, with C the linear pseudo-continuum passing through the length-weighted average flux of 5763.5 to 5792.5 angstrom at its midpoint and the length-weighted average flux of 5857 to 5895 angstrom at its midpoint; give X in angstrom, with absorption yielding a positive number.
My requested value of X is 3.82 angstrom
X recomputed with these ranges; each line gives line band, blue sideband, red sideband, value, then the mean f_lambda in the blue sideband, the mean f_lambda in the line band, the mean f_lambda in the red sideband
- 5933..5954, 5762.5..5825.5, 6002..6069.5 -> -1.9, 3.36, 3.53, 3.16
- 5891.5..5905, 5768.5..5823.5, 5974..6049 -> 1.0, 3.37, 3.02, 3.13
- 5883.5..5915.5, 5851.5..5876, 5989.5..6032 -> 1.8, 3.32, 3.09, 3.12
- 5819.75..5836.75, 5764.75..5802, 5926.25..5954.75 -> 3.6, 3.46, 2.73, 3.51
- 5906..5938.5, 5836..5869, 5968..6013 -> -1.1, 3.28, 3.28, 3.07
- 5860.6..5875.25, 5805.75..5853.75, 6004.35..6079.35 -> -1.6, 3.13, 3.48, 3.16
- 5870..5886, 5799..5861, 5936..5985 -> -1.1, 3.13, 3.43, 3.32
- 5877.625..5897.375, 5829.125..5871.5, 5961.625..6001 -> 0.6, 3.23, 3.11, 3.13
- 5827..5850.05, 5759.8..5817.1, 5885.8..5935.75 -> 1.4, 3.44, 3.14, 3.18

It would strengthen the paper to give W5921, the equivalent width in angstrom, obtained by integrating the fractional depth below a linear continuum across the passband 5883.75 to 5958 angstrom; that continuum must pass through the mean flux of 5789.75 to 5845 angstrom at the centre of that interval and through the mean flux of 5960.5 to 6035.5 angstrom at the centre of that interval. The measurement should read -3.8 angstrom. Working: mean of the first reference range 3.2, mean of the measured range 3.31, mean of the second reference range 3.1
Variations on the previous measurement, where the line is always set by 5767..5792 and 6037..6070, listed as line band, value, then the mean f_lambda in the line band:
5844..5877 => 0.5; 3.34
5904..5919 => 1.2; 3.09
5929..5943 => -0.8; 3.53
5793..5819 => 0.5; 3.36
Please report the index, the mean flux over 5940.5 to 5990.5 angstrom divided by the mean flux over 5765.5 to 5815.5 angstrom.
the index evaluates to 0.95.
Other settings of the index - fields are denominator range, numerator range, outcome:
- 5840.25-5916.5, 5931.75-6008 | 1.02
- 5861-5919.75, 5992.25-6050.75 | 0.97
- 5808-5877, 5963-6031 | 0.97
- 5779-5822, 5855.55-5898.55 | 0.96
